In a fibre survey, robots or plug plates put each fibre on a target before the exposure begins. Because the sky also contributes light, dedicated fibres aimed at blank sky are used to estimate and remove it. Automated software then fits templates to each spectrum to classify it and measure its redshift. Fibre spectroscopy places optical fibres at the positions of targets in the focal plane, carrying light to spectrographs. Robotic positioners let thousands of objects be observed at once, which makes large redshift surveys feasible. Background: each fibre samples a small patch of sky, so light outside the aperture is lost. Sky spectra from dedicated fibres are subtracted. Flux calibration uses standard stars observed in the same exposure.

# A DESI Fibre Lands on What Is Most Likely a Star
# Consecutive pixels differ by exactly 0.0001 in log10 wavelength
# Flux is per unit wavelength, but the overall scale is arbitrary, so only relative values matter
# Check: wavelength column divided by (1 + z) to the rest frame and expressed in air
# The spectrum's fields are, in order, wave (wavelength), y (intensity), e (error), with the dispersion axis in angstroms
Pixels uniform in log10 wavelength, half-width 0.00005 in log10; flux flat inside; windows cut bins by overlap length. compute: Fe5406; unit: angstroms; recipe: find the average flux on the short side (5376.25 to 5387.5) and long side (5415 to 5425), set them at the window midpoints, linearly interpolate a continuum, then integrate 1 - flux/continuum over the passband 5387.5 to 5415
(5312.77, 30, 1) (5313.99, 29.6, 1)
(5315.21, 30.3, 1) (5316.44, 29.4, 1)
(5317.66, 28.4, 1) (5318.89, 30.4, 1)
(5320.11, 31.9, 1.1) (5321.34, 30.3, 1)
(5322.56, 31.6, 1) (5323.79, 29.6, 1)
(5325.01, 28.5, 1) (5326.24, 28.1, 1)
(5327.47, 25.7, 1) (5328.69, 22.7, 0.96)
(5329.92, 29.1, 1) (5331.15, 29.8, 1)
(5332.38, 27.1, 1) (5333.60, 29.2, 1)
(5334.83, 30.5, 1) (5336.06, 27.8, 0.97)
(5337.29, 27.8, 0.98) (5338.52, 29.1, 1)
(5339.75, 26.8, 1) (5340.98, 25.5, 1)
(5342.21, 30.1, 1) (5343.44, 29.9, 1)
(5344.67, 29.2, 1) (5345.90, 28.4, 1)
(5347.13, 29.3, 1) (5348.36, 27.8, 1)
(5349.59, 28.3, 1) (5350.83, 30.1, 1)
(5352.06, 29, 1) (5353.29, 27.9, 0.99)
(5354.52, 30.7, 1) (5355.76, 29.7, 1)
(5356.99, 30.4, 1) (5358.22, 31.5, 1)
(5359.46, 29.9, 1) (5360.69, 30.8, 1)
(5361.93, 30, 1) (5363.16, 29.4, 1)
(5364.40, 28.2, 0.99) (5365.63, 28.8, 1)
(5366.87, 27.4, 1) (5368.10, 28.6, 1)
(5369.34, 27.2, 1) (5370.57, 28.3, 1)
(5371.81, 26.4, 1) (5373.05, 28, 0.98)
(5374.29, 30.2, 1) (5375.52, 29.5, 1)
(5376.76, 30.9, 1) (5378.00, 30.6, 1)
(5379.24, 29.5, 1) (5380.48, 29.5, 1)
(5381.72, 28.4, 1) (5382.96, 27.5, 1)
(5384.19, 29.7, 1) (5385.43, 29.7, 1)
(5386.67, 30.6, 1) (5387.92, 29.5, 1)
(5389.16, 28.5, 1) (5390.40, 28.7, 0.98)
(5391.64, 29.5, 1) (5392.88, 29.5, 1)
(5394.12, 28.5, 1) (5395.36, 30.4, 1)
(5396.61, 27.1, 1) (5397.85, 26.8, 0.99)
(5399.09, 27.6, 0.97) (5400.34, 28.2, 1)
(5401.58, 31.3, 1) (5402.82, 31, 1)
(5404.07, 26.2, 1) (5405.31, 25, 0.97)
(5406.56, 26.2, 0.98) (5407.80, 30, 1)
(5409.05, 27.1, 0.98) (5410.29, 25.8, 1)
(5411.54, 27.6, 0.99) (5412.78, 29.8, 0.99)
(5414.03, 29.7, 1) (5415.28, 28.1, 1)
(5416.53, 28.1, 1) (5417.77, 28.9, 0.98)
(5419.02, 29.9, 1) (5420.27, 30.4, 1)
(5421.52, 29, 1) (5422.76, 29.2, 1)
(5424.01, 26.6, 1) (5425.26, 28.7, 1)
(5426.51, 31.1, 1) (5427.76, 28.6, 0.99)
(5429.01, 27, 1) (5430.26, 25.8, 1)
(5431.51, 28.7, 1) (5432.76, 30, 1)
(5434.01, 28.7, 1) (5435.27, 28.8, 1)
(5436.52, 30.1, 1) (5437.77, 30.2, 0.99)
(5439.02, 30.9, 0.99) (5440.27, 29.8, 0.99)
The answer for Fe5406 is 0.8 angstroms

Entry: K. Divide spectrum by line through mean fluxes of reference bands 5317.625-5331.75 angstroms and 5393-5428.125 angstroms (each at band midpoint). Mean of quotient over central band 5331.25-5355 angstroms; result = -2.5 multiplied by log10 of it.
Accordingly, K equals 0.00 mag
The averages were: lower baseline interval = 28.8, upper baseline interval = 28.5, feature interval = 28.7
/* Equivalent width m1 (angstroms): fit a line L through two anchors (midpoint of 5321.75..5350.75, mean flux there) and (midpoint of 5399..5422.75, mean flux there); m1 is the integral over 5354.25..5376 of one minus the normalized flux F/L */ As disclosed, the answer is -0.6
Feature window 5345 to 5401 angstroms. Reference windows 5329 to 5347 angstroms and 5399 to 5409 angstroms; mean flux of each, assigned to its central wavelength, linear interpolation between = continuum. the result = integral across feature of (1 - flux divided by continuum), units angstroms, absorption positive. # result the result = -1.4 angstroms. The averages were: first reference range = 28.5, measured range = 29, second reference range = 28.1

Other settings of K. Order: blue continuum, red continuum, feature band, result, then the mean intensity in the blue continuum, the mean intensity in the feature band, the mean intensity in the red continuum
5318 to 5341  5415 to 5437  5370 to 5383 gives -0.014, 28.6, 29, 28.8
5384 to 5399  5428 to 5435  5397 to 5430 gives 0.005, 29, 28.3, 28.1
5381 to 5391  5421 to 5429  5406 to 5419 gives 0.024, 29.1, 28.2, 28.7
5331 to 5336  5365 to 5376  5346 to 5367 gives -0.032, 29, 29.4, 28.3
